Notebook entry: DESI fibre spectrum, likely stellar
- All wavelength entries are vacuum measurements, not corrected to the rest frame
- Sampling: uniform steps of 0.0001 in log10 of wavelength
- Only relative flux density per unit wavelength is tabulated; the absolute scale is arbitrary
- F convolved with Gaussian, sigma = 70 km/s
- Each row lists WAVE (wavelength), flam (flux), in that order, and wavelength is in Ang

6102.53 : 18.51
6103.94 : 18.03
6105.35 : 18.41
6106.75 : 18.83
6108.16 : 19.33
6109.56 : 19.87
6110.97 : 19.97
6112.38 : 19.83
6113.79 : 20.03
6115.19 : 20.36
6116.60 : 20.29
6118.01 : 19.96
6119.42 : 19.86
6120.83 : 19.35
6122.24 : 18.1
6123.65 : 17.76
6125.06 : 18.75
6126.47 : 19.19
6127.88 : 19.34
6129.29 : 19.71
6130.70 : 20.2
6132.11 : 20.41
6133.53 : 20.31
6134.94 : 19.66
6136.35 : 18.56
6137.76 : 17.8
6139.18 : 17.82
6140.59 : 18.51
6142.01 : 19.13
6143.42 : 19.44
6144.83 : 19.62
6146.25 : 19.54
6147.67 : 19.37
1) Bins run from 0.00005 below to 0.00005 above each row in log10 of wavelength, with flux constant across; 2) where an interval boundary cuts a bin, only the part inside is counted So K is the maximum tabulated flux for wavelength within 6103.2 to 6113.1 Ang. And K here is 19.97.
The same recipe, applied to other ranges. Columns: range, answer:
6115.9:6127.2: 20.29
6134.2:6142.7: 19.66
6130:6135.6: 20.41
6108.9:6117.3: 20.36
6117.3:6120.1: 19.96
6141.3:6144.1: 19.44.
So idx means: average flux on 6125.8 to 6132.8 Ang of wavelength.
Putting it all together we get 19.8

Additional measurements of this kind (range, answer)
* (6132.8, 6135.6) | 20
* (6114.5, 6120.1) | 20.1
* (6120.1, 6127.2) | 18.6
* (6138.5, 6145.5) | 18.9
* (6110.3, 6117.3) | 20.1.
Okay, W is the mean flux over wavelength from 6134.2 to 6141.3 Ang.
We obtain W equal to 18.5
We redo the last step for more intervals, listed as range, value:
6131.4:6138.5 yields 19.3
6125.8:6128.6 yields 19.3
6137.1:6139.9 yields 17.8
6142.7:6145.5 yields 19.6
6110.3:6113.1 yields 19.9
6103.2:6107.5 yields 18.4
